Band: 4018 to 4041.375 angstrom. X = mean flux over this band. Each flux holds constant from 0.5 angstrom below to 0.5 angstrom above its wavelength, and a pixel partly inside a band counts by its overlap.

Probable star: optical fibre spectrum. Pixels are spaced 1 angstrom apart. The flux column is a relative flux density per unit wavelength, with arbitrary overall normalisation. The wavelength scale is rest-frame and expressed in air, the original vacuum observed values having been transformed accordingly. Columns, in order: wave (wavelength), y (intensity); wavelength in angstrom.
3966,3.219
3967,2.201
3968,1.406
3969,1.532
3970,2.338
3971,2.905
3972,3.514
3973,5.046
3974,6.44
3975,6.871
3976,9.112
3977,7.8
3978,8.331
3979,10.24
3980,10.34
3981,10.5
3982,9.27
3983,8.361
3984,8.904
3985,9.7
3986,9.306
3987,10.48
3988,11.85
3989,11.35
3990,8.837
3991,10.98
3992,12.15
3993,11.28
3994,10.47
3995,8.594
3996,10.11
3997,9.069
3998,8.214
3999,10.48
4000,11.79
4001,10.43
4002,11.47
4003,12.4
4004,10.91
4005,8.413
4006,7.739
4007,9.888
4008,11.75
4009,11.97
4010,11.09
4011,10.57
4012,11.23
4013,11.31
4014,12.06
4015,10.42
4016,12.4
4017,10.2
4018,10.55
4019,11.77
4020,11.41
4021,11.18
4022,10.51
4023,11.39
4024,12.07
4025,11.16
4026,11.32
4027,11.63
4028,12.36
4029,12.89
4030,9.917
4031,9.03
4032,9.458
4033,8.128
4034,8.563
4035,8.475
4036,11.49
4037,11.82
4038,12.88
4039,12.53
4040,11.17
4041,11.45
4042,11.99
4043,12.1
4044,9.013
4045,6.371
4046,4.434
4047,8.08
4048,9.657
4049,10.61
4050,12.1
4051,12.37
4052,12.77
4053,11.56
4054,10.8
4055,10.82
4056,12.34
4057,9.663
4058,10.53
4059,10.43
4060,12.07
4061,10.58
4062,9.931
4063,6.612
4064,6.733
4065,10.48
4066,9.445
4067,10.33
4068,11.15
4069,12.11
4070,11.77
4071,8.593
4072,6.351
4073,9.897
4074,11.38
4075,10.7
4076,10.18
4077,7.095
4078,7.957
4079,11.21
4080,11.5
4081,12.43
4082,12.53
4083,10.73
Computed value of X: 11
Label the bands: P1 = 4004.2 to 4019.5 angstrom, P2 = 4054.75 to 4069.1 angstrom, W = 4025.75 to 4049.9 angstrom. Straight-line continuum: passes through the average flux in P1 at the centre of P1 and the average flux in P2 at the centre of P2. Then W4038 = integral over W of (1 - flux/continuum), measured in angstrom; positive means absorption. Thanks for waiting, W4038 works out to 0.5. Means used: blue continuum 10.8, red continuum 10.2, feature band 10.2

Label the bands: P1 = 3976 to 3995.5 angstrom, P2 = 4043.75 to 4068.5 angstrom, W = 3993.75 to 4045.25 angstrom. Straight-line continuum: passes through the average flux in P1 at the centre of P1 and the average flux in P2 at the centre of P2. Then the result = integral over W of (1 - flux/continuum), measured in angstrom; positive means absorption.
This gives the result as -4.0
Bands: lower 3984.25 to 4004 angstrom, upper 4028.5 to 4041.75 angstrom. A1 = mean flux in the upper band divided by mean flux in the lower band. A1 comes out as 1.02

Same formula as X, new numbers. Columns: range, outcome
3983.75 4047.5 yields 10.5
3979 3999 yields 10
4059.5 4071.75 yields 9.91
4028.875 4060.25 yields 10.4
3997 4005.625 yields 10.4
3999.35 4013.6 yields 10.8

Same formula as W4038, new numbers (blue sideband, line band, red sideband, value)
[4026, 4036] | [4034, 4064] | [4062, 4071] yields -1.31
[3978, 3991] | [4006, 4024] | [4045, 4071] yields -1.91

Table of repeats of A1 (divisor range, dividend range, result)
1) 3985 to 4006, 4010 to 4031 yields 1.09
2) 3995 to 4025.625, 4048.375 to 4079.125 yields 0.95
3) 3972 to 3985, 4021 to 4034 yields 1.30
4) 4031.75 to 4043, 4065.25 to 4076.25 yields 0.94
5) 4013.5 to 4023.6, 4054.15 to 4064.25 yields 0.90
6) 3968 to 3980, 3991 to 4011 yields 1.79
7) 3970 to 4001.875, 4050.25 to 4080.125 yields 1.13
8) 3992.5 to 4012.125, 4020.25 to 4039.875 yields 1.05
